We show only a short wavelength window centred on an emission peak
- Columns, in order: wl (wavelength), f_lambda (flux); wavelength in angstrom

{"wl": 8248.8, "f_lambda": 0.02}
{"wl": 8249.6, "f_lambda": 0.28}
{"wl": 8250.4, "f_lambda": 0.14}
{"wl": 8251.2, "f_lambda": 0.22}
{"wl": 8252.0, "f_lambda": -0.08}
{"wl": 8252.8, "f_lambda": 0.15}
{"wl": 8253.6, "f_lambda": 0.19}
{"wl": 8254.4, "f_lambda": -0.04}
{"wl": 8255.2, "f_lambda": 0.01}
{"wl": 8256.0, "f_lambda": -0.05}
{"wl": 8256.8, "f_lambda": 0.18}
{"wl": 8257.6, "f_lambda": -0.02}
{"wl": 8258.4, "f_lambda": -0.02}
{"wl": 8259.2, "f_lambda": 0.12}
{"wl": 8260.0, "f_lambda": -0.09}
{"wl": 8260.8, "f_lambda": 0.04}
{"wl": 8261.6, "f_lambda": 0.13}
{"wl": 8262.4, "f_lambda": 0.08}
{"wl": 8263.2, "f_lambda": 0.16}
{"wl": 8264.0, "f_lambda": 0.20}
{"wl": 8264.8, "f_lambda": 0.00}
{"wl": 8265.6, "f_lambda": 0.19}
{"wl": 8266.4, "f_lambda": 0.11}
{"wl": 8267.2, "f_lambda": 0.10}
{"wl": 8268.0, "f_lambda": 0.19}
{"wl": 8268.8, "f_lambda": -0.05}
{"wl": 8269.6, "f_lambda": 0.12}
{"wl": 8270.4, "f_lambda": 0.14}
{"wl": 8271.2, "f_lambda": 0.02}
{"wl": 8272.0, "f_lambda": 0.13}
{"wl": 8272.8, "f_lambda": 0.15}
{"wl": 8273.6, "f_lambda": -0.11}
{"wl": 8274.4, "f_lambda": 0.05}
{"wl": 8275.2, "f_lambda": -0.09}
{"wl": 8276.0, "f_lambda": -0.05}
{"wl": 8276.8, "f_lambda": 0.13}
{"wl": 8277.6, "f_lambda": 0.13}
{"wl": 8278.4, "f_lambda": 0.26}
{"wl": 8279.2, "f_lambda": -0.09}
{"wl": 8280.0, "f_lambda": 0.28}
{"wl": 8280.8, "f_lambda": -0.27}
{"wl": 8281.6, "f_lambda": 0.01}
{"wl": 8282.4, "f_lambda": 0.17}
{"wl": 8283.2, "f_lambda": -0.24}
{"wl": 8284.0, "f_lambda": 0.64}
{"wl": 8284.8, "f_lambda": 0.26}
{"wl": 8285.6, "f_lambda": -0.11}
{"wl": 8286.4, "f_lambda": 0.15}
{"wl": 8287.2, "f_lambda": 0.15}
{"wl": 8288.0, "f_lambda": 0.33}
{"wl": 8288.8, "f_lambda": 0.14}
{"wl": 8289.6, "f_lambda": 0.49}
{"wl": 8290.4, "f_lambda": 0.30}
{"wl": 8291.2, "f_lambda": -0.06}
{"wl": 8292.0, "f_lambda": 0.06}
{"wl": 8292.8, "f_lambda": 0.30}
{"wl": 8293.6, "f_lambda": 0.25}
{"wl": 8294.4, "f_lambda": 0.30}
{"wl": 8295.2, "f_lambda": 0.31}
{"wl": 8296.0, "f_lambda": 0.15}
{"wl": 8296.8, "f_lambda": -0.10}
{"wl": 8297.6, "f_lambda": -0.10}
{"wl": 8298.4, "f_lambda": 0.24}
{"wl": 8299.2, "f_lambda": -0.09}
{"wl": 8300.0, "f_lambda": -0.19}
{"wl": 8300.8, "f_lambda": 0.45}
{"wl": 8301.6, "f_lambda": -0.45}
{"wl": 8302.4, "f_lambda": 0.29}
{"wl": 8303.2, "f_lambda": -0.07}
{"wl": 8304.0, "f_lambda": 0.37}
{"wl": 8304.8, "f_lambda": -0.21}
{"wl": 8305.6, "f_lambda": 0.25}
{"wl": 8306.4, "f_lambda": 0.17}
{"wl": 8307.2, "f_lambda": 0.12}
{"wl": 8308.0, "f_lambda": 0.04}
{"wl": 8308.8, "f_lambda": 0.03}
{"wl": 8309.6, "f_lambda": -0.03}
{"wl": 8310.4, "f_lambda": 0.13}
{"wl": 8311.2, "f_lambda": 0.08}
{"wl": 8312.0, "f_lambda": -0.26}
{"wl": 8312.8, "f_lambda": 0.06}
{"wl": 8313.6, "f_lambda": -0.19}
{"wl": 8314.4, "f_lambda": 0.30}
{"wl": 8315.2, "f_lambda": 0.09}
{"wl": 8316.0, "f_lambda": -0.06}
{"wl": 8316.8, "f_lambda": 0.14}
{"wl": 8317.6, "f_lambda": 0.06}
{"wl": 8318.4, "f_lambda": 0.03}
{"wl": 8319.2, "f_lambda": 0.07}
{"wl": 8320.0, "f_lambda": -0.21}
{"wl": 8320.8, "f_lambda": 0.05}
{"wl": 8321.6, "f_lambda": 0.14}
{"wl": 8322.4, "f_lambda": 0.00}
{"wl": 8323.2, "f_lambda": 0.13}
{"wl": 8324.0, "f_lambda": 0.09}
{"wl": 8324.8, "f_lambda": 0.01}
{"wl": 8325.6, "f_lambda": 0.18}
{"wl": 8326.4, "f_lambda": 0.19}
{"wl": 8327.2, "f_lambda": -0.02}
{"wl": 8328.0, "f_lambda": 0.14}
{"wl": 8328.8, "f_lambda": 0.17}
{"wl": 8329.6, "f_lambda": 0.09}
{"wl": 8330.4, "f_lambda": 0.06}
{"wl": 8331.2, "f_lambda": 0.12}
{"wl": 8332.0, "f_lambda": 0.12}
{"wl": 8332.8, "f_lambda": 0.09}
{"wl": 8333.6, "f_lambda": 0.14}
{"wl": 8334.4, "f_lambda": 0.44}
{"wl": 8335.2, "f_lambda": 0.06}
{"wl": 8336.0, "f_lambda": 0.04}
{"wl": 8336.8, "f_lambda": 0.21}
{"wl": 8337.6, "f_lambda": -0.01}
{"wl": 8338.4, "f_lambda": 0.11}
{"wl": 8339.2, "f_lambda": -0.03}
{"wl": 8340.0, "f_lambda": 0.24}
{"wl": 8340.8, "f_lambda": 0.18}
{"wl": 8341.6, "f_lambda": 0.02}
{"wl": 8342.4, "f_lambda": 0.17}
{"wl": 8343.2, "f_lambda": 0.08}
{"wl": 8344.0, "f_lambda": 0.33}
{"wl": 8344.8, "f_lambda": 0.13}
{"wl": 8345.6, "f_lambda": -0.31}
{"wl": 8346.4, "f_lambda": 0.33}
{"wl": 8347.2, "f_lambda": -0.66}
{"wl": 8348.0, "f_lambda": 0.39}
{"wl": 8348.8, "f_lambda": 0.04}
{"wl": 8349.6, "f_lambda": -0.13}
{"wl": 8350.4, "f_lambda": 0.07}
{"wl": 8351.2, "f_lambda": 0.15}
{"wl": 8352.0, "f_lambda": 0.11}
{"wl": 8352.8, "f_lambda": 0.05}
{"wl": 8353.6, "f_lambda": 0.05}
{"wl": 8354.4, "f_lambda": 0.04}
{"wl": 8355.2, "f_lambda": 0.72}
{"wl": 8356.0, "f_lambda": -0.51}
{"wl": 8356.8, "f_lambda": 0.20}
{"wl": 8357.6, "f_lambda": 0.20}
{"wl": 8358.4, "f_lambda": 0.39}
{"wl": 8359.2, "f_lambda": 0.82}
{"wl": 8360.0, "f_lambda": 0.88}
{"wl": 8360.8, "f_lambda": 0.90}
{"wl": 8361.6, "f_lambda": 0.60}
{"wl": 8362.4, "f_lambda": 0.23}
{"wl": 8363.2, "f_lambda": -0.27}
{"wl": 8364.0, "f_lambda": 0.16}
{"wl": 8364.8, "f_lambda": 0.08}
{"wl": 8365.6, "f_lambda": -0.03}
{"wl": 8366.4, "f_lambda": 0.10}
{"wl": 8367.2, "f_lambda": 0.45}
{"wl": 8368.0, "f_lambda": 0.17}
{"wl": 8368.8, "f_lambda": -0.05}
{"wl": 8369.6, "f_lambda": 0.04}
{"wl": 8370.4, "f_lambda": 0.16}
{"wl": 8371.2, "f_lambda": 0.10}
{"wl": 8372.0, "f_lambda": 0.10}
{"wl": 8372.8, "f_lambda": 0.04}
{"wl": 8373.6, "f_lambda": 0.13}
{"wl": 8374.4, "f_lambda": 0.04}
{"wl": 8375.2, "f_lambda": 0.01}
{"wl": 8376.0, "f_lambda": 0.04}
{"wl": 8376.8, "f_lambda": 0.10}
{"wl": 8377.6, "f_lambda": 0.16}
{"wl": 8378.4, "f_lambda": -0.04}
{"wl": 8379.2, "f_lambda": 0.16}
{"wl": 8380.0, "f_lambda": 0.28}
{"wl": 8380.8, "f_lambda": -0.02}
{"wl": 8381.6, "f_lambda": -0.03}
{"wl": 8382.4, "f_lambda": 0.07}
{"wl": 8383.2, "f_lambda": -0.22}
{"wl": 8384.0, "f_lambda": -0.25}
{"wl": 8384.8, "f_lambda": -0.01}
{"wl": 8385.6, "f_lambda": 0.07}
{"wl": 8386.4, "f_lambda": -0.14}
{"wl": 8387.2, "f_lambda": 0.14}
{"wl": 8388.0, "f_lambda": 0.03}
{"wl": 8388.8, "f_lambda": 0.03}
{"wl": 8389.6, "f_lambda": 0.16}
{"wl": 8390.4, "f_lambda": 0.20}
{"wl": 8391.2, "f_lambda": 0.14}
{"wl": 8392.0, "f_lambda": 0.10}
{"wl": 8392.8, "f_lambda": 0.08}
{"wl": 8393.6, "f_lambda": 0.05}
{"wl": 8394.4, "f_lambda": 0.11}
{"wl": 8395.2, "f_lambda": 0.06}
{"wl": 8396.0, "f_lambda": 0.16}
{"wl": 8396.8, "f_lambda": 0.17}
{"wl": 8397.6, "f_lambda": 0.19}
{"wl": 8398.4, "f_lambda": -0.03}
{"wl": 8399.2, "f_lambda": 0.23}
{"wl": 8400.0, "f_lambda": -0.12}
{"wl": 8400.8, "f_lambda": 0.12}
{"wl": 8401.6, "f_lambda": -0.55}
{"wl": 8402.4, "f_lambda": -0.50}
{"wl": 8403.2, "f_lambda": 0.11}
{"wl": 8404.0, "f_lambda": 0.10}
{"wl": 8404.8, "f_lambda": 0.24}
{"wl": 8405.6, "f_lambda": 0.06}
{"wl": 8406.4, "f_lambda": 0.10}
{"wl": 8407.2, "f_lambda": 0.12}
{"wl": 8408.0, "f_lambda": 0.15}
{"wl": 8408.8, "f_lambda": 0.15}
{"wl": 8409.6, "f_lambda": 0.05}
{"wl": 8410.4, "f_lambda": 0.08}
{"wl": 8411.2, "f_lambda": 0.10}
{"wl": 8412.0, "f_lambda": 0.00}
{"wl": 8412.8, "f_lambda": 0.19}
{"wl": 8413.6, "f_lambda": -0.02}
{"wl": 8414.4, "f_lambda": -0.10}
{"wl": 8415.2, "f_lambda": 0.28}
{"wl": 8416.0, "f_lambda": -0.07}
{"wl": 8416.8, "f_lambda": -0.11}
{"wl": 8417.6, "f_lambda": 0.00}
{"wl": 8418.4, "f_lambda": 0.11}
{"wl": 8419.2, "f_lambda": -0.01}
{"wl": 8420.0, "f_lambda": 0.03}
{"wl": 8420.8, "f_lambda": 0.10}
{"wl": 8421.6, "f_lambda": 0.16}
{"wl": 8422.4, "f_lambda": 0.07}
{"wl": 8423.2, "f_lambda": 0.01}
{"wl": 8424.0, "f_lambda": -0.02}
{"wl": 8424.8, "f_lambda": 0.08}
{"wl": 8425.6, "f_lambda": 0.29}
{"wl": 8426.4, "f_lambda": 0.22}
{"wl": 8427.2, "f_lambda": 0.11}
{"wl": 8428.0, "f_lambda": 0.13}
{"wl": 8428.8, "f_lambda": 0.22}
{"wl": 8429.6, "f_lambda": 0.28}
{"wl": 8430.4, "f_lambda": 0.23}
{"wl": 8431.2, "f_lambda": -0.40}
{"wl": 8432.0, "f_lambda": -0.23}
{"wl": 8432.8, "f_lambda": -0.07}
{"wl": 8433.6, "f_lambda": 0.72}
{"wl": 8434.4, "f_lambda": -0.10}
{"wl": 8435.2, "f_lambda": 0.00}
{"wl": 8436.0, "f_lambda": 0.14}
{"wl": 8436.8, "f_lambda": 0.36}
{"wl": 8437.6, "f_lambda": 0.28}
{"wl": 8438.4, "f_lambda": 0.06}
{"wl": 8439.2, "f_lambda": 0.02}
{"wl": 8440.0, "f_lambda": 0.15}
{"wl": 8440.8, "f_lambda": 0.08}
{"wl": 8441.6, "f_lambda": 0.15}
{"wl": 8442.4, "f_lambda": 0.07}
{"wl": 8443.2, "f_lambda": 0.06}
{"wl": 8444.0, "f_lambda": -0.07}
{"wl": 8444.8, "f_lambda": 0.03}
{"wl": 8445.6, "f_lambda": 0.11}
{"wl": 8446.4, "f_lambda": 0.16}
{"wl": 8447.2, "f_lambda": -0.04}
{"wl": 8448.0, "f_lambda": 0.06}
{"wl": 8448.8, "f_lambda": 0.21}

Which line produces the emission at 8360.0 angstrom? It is H-gamma 4340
